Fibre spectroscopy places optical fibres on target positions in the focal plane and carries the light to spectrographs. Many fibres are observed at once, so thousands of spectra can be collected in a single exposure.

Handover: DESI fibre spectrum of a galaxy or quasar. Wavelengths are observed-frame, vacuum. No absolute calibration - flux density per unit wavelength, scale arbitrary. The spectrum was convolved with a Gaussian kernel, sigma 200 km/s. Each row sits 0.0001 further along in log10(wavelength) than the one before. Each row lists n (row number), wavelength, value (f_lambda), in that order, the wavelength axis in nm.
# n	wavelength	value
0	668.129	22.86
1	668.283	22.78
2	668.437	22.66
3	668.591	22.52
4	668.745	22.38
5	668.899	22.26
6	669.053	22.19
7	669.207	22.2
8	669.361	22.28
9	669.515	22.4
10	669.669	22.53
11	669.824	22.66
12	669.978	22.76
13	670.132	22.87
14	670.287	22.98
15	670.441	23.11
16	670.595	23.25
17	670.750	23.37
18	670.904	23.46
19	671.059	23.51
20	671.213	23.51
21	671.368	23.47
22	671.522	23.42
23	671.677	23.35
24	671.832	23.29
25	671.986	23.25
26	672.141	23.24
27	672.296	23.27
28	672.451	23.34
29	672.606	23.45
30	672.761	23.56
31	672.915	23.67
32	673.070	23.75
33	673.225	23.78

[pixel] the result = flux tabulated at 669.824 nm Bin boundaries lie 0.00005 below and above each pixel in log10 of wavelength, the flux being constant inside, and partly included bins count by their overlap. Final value 22.66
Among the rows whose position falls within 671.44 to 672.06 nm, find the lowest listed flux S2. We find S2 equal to 23.25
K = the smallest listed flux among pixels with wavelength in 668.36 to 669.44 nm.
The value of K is 22.19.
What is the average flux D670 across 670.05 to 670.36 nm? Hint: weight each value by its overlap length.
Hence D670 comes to 22.9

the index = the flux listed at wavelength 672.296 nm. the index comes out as 23.27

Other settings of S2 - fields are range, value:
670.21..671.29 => 22.98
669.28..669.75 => 22.28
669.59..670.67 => 22.53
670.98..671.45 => 23.47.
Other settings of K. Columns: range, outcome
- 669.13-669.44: 22.2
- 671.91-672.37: 23.24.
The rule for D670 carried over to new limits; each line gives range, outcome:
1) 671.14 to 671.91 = 23.4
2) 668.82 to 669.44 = 22.2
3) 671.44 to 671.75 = 23.4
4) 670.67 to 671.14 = 23.4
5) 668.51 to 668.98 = 22.4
